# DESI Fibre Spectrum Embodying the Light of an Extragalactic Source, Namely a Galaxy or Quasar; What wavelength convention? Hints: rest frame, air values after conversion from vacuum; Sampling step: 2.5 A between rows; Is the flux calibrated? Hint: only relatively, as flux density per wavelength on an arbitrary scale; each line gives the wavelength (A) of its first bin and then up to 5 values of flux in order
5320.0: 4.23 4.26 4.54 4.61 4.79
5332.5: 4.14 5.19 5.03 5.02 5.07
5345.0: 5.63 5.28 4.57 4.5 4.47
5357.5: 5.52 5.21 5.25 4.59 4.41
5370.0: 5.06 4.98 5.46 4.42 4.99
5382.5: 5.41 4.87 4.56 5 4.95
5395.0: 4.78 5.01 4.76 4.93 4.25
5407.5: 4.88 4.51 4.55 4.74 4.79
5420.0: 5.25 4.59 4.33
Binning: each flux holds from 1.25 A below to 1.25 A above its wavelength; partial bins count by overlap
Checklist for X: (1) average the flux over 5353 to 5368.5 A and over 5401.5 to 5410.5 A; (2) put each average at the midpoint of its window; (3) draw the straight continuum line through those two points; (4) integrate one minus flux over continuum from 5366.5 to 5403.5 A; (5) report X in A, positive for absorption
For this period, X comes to -1.1 A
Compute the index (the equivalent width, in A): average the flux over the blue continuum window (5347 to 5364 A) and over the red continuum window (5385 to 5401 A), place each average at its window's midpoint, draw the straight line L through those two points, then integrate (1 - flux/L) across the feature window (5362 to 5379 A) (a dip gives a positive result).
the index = 0.15 A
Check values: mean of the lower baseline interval 4.95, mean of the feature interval 4.87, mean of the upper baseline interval 4.85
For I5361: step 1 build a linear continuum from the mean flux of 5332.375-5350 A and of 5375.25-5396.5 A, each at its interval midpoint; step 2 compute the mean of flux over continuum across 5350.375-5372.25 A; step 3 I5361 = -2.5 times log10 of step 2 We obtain 0.03 mag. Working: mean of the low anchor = 5.08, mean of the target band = 4.87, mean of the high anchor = 4.9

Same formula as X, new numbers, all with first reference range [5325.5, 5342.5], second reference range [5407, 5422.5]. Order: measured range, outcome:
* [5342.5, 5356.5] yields -0.3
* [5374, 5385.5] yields -0.6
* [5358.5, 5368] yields -0.3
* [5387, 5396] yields -0.1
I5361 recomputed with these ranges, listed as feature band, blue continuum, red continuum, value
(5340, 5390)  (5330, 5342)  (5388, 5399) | -0.02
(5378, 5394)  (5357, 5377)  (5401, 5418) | -0.02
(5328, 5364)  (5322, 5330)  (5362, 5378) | -0.06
